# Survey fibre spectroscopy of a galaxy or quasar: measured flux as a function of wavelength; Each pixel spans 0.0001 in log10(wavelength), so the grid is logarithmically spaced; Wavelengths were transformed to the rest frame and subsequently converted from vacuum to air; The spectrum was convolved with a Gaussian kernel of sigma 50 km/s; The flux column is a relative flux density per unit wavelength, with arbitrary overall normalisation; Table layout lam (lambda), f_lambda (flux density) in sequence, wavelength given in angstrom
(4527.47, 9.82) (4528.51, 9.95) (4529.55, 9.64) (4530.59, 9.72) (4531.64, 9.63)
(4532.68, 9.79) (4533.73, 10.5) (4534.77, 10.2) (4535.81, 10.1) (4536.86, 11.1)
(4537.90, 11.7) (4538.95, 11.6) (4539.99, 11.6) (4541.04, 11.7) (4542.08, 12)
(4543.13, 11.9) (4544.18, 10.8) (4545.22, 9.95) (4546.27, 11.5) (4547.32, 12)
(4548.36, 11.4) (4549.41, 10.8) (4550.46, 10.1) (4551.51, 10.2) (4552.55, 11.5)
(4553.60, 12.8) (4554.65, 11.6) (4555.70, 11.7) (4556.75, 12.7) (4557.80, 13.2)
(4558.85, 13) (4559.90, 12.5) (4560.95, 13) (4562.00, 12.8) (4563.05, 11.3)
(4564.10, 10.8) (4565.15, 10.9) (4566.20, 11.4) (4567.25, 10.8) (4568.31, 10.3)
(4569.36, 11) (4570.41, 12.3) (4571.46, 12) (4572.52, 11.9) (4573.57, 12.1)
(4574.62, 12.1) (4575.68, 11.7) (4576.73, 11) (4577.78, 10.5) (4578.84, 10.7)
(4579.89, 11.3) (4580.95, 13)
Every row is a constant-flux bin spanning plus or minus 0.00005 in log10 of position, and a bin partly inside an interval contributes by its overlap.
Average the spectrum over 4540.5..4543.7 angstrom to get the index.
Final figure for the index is 11.8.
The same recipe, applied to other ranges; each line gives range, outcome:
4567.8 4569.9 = 10.7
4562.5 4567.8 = 11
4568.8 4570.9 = 11.6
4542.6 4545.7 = 10.9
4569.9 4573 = 12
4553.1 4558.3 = 12.4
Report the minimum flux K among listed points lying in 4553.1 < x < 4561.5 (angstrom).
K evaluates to 11.6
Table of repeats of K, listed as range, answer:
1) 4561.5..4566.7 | 10.8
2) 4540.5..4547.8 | 9.95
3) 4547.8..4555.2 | 10.1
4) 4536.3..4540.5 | 11.1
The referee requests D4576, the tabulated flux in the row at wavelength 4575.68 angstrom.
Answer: 11.7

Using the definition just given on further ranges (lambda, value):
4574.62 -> 12.1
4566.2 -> 11.4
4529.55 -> 9.64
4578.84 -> 10.7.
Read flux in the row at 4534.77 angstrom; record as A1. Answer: 10.2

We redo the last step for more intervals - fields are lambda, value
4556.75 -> 12.7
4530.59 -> 9.72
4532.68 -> 9.79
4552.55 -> 11.5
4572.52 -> 11.9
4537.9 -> 11.7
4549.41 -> 10.8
